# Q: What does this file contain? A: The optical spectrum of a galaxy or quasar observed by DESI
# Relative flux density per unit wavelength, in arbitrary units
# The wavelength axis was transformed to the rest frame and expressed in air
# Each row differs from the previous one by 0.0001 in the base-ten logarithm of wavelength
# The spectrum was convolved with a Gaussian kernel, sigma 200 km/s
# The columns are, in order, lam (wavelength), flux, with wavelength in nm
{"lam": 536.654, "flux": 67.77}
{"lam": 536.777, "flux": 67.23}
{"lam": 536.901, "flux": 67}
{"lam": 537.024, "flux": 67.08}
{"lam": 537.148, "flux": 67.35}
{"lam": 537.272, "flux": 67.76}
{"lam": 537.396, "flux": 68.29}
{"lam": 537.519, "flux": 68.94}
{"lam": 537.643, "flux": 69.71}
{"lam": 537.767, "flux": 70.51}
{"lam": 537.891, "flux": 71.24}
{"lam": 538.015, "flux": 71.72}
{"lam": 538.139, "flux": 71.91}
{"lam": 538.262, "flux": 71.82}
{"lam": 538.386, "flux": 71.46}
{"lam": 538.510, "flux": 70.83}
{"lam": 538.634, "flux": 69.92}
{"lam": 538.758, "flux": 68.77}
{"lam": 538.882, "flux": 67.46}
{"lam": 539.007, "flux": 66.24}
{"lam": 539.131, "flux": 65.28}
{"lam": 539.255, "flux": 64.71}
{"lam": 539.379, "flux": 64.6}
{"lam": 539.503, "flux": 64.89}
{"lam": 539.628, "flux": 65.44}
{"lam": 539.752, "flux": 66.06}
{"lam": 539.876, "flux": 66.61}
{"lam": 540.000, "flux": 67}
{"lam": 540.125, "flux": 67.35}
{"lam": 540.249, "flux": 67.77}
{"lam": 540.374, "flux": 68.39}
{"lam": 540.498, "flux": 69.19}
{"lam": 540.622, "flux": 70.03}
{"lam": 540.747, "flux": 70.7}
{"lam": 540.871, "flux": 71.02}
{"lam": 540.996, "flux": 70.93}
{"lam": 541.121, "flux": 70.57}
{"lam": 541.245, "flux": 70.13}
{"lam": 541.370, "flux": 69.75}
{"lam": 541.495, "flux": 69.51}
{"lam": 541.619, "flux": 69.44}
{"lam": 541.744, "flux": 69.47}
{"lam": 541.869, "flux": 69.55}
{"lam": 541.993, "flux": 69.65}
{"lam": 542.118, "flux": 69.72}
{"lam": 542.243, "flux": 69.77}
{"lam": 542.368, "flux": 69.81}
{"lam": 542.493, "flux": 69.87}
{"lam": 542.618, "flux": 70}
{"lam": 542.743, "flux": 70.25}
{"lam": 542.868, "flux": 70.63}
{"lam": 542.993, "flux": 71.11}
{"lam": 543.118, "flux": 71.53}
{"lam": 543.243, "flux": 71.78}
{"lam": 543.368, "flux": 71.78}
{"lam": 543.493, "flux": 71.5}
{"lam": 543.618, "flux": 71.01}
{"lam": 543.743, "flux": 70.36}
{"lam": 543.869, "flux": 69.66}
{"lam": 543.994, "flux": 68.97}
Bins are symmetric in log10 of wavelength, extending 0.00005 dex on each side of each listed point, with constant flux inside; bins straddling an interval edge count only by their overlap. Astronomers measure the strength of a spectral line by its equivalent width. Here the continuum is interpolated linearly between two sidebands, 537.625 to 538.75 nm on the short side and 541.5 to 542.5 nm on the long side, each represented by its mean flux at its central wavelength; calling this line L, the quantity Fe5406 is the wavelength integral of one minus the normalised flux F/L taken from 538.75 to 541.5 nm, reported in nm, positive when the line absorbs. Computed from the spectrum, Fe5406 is 0.09 nm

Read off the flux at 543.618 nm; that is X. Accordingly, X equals 71.01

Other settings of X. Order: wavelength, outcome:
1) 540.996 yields 70.93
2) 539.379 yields 64.6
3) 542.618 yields 70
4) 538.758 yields 68.77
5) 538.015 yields 71.72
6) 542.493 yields 69.87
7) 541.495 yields 69.51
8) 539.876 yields 66.61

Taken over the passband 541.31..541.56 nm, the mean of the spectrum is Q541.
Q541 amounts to 69.7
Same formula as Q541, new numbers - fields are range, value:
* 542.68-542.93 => 70.4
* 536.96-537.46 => 67.7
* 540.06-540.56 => 68.1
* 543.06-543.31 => 71.7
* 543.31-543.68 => 71.5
